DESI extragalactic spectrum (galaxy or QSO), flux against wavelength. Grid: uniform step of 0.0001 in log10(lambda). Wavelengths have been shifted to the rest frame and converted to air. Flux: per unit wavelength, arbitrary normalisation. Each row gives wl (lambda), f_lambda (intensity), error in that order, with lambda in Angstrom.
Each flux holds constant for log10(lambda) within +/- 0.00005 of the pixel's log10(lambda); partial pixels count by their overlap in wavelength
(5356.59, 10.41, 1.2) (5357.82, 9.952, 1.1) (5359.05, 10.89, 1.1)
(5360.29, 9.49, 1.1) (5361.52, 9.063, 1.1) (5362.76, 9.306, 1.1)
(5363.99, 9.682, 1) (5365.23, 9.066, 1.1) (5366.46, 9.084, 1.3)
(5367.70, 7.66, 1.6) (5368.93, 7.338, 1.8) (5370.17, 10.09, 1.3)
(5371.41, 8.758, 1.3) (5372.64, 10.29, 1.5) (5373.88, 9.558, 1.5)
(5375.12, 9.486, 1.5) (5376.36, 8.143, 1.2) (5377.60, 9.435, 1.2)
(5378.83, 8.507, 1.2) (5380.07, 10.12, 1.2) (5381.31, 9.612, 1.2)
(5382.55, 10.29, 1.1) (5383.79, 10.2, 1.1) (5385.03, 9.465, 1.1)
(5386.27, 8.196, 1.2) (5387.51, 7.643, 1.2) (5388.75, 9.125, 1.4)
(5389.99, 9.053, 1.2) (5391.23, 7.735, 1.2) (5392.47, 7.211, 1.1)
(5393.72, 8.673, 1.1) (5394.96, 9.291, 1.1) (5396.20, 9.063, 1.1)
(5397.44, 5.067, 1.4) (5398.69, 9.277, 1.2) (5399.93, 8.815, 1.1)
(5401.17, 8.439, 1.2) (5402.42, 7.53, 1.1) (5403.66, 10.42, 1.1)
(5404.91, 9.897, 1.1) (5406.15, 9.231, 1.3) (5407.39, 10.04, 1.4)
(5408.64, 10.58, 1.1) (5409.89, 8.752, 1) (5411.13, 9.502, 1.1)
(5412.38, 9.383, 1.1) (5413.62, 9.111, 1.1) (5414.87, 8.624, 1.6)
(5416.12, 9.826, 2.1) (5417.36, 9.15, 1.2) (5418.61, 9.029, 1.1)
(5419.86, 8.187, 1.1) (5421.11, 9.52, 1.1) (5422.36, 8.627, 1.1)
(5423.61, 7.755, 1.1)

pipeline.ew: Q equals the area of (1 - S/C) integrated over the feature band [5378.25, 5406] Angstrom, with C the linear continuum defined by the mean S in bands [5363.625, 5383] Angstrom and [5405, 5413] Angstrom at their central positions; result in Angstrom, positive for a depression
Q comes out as 1.8 Angstrom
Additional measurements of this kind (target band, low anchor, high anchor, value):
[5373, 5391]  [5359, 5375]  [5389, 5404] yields -0.85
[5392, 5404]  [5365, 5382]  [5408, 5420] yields 1.10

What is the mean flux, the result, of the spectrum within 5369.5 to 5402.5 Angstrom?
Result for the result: 8.87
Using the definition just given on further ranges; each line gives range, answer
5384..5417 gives 8.87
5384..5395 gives 8.51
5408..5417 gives 9.39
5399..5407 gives 9.1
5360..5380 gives 9.08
